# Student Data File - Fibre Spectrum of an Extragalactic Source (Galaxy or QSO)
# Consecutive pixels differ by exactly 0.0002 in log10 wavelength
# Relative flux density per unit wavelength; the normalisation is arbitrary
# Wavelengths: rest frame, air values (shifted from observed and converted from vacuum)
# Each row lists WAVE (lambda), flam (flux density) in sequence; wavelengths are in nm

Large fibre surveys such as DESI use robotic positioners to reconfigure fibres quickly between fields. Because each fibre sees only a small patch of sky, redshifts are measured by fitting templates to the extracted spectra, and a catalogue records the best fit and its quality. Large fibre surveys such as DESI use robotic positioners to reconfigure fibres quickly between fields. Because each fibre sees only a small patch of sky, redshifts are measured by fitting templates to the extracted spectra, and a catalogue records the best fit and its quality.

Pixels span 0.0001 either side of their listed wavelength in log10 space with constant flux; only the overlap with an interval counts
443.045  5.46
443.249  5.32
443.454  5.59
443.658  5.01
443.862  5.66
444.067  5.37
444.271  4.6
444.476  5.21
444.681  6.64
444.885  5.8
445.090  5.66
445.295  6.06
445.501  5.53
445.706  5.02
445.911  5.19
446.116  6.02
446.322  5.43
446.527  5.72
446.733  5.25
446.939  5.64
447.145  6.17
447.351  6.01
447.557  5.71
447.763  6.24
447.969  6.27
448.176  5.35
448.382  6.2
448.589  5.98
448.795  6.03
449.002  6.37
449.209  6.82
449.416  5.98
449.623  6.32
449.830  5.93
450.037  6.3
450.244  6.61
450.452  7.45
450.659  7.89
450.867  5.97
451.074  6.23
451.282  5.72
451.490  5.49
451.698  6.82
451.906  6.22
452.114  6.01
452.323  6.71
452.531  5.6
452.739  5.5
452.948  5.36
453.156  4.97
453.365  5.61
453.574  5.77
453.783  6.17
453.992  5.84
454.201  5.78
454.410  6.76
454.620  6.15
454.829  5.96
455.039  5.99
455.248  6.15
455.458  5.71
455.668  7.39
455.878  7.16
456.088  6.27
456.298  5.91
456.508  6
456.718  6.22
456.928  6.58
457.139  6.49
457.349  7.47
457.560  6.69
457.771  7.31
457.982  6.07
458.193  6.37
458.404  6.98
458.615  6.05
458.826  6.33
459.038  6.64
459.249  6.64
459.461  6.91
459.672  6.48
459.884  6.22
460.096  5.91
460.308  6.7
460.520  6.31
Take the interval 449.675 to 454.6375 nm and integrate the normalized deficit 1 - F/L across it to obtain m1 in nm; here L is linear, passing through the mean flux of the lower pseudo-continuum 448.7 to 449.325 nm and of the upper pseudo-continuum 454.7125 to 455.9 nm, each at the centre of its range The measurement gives 0.193 nm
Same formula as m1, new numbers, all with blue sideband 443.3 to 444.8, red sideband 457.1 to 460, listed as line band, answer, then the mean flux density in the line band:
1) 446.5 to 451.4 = -0.28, 6.18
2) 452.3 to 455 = 0.17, 5.84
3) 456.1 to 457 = 0.04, 6.18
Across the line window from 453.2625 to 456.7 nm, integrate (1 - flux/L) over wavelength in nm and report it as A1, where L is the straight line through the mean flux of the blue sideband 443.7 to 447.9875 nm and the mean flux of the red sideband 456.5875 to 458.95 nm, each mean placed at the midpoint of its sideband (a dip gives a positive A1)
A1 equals 0.11 nm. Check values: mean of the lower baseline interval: 5.66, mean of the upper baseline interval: 6.59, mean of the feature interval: 6.17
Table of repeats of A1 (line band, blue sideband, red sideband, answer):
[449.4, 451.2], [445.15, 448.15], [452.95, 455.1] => -0.23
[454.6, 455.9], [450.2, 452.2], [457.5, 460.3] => 0.03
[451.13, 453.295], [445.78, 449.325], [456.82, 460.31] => 0.12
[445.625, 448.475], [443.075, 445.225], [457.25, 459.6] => 0.00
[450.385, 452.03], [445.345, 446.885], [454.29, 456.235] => -0.13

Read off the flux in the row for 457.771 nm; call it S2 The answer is 7.31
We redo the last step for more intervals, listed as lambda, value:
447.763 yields 6.24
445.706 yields 5.02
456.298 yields 5.91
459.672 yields 6.48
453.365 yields 5.61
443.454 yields 5.59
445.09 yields 5.66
